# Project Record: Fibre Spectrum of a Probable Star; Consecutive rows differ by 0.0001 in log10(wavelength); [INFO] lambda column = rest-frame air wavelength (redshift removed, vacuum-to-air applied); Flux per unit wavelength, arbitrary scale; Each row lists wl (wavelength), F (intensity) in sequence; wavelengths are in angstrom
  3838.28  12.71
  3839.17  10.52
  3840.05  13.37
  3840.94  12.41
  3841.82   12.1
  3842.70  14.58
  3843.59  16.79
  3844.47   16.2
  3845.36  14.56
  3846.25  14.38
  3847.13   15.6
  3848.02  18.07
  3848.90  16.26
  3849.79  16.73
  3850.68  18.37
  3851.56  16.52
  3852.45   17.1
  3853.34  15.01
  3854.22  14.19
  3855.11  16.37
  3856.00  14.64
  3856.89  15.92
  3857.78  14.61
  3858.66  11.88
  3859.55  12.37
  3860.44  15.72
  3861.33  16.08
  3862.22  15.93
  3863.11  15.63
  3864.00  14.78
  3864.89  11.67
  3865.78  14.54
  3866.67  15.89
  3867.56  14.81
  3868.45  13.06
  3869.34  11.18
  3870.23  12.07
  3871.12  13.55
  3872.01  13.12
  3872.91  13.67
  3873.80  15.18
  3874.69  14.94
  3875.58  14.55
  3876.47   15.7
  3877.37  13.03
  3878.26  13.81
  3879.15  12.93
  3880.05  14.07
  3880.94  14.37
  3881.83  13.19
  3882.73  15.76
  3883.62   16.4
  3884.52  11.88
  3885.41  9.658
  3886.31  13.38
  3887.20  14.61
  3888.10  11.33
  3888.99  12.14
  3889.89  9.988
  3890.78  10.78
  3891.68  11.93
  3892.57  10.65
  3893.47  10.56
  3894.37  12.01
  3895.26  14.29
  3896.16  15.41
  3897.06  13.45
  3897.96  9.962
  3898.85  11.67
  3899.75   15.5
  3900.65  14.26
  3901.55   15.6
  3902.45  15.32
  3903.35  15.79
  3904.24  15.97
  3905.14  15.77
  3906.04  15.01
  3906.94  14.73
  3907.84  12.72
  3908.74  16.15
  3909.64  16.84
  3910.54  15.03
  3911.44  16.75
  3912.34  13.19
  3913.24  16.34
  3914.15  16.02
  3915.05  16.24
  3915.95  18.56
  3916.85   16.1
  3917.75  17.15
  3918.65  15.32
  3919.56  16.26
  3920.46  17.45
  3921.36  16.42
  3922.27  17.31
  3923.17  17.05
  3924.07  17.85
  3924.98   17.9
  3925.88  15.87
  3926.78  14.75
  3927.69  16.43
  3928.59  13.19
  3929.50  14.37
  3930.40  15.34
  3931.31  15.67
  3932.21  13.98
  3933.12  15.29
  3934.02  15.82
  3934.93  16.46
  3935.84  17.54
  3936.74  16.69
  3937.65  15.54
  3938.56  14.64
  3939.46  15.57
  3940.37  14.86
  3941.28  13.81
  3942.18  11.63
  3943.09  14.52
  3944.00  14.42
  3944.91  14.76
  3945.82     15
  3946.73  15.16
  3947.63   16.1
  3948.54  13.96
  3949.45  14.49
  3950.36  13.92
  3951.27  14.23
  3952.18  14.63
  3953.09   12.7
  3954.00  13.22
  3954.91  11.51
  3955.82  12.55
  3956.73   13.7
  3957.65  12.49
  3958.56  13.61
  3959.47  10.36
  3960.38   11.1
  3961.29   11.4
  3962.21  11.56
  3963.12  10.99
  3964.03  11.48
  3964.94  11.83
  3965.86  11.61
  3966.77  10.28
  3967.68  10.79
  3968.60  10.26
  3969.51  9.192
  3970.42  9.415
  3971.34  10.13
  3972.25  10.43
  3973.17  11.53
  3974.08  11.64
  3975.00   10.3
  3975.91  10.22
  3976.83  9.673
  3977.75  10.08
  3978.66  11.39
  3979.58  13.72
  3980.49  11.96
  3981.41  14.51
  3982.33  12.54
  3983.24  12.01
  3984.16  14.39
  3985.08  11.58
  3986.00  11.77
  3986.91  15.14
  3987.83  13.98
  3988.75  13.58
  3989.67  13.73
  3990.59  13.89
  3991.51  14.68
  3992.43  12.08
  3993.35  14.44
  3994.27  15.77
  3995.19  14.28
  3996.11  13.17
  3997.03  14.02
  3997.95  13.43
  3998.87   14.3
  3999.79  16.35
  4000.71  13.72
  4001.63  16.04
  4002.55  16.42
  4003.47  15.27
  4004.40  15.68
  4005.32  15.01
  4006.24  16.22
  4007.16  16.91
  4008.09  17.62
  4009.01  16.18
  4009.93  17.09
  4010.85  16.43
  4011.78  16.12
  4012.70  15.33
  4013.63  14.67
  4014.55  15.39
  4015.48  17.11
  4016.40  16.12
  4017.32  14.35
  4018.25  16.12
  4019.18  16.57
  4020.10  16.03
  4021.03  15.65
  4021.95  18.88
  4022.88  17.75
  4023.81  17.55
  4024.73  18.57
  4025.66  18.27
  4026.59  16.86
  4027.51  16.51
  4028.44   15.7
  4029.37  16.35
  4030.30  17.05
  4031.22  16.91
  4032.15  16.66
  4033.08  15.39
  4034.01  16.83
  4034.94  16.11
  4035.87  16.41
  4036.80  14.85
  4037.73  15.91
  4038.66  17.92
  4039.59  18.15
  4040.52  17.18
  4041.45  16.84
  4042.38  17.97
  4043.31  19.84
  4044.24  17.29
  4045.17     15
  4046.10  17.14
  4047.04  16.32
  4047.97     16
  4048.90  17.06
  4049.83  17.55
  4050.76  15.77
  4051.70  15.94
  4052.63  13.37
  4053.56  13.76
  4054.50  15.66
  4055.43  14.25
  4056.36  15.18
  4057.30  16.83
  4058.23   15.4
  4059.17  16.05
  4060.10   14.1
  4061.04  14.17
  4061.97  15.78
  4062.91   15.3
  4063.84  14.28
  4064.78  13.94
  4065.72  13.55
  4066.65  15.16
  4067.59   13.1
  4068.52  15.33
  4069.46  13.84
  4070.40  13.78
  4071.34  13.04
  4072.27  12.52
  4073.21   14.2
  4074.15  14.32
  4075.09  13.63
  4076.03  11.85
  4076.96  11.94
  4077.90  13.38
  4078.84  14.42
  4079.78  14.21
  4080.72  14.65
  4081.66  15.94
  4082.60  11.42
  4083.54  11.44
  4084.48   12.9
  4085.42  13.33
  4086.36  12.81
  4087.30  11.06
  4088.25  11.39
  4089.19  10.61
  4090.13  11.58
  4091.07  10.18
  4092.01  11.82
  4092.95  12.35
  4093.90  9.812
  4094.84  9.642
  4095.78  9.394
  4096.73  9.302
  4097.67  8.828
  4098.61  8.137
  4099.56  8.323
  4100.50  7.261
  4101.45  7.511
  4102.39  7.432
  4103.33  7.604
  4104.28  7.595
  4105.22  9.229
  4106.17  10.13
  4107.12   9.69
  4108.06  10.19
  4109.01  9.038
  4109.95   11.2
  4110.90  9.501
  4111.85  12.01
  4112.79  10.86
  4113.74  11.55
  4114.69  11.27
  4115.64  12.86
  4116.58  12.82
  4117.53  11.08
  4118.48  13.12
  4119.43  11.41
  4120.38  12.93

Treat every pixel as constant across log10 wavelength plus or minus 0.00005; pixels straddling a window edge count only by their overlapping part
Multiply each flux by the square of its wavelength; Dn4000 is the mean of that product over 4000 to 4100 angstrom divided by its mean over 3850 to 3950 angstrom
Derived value 1.09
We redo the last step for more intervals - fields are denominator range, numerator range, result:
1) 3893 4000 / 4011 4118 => 1.06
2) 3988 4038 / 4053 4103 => 0.83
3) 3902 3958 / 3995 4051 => 1.12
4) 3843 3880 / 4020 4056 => 1.23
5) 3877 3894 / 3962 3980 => 0.89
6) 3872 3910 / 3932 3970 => 1.01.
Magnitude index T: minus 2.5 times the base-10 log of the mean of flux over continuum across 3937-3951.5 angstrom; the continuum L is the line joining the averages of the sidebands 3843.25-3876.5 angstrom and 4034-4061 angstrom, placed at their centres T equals 0.07 mag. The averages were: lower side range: 14.9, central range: 14.6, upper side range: 16.2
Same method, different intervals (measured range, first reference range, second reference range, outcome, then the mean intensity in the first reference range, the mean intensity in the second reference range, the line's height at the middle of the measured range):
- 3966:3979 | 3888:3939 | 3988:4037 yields 0.43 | 14.9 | 15.8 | 15.4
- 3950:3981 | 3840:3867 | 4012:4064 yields 0.34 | 15.1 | 16.3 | 15.8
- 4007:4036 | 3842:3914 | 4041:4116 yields -0.24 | 14.3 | 12.8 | 13.3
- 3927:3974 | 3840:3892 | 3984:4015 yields 0.10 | 14.2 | 14.8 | 14.6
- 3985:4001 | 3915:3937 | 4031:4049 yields 0.19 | 16.2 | 16.8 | 16.5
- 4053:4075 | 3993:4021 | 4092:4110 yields -0.24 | 15.5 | 9.11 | 11.6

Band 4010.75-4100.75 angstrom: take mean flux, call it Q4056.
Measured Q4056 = 14.6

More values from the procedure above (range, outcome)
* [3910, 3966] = 14.7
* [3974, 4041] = 15.1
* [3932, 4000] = 13.1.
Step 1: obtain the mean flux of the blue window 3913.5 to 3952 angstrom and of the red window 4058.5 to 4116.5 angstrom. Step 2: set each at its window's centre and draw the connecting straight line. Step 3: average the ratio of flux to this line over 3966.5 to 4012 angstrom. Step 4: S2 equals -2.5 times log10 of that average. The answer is 0.06 mag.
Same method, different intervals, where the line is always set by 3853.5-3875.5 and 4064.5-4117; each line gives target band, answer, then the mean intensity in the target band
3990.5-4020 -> -0.22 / 15.4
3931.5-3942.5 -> -0.14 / 15.2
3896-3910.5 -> -0.06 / 14.6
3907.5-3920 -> -0.17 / 15.9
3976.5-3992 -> -0.01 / 12.9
